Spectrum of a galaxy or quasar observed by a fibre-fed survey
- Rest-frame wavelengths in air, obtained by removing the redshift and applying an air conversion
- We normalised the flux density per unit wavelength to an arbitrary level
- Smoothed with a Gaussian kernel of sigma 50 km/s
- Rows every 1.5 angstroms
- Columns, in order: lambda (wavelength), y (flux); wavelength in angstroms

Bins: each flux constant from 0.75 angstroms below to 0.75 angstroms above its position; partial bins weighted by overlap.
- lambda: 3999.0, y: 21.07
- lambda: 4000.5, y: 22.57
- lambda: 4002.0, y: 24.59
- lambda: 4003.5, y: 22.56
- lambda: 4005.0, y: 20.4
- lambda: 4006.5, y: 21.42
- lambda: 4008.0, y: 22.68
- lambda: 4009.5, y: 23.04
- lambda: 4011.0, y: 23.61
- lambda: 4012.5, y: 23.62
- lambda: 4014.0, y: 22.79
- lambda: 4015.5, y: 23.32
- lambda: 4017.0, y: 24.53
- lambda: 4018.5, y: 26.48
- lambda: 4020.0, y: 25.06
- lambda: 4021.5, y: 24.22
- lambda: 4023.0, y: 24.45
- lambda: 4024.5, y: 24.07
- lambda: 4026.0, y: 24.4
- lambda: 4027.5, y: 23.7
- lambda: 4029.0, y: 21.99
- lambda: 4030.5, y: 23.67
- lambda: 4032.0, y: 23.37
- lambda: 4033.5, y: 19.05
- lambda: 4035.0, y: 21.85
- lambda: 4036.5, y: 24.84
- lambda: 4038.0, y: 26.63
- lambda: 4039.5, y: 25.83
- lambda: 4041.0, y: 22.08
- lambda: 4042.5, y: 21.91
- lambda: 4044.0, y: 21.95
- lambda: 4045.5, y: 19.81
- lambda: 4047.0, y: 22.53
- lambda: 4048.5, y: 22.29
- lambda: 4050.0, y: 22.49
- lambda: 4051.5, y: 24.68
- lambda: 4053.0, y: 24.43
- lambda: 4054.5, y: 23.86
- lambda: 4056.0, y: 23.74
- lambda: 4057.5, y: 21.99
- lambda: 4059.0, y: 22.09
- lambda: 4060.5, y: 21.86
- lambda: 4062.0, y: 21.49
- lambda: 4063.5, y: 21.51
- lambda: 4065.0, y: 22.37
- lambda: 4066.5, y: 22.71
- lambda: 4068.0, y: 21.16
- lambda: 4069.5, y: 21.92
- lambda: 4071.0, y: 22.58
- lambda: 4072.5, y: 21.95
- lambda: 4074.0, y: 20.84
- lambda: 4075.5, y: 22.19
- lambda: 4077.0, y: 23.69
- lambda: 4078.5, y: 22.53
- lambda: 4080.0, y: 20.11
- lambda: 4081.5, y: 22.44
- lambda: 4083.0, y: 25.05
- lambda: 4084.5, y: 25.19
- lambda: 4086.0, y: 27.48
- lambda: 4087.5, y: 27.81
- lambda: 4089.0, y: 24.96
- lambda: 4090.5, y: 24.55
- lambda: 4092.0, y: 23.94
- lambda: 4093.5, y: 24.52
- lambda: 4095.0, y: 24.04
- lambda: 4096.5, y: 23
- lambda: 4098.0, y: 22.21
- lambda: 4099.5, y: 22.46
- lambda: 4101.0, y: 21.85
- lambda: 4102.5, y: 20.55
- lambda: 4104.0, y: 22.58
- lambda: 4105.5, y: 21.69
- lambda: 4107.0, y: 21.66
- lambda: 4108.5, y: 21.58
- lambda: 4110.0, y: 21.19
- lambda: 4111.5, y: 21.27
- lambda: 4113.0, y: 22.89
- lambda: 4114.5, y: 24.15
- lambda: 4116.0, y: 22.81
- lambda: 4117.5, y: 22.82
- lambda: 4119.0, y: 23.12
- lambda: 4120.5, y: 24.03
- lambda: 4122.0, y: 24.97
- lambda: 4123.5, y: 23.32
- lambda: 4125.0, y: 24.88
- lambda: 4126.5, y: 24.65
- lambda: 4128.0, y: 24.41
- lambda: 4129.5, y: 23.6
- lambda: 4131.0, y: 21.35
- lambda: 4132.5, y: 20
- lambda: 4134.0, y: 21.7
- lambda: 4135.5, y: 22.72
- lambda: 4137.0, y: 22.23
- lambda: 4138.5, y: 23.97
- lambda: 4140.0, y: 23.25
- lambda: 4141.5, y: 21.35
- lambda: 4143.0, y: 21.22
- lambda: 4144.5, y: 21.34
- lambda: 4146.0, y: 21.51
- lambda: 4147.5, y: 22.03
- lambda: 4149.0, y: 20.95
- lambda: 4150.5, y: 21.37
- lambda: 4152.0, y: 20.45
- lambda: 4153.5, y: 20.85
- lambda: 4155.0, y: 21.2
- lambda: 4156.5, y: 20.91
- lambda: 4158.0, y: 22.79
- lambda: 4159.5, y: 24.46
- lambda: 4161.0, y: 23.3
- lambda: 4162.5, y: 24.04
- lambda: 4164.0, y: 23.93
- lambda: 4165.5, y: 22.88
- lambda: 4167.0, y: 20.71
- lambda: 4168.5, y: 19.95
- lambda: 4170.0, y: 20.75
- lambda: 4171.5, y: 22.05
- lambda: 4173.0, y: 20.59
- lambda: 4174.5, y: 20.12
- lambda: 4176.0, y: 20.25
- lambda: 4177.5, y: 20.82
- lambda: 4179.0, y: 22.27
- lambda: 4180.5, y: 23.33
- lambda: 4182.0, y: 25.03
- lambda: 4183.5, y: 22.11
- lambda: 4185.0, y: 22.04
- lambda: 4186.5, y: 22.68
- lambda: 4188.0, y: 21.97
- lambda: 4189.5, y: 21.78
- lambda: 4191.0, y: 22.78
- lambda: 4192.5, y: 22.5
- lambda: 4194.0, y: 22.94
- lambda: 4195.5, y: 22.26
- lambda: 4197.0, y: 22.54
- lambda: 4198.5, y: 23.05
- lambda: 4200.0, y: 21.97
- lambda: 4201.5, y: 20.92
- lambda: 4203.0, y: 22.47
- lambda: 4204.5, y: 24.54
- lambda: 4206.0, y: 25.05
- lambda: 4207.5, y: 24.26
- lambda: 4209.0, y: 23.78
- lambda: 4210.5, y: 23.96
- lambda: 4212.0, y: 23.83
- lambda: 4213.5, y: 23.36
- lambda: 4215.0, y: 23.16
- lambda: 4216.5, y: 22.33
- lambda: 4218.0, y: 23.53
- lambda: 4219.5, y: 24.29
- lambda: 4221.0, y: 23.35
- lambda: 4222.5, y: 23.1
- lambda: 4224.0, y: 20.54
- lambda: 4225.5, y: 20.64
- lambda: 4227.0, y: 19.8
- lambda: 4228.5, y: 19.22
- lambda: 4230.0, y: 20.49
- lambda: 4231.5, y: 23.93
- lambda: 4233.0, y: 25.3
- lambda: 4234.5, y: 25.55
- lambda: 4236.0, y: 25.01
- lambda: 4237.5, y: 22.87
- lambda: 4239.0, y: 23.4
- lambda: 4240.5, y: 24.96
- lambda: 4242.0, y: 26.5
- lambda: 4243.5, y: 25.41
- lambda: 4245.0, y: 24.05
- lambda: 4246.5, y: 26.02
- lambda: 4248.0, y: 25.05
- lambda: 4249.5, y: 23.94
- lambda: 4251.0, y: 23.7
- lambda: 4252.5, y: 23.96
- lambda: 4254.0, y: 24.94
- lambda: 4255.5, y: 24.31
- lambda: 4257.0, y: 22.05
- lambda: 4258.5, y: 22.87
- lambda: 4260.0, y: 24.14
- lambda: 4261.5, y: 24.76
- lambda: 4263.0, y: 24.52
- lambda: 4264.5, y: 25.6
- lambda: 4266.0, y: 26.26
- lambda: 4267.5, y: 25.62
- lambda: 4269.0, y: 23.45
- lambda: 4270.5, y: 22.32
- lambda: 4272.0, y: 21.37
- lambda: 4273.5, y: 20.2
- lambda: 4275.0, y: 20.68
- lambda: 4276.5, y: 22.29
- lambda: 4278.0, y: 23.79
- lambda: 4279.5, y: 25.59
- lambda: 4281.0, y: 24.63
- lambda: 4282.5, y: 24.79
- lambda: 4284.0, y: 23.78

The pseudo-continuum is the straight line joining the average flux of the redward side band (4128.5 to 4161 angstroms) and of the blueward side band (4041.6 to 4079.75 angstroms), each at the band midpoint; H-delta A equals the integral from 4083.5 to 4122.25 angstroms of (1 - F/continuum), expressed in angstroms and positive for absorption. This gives -2.16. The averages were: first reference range 22.3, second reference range 21.9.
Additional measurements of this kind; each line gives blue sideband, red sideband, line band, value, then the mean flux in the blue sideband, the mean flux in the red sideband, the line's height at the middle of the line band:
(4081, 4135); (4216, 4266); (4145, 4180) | 2.7 angstroms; 23.3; 23.7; 23.5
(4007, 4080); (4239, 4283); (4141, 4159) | 1.6 angstroms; 23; 24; 23.5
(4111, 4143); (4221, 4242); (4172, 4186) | 0.6 angstroms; 23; 22.8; 22.9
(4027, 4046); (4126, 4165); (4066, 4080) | 0.4 angstroms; 22.8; 22.3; 22.7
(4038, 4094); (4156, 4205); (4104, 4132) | -0.3 angstroms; 23.1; 22.3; 22.7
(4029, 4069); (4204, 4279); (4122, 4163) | 1.3 angstroms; 22.7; 23.6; 23.1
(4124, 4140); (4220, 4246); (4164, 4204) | 1.9 angstroms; 23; 23.2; 23.1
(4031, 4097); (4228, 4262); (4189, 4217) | 0.9 angstroms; 23.1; 24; 23.8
